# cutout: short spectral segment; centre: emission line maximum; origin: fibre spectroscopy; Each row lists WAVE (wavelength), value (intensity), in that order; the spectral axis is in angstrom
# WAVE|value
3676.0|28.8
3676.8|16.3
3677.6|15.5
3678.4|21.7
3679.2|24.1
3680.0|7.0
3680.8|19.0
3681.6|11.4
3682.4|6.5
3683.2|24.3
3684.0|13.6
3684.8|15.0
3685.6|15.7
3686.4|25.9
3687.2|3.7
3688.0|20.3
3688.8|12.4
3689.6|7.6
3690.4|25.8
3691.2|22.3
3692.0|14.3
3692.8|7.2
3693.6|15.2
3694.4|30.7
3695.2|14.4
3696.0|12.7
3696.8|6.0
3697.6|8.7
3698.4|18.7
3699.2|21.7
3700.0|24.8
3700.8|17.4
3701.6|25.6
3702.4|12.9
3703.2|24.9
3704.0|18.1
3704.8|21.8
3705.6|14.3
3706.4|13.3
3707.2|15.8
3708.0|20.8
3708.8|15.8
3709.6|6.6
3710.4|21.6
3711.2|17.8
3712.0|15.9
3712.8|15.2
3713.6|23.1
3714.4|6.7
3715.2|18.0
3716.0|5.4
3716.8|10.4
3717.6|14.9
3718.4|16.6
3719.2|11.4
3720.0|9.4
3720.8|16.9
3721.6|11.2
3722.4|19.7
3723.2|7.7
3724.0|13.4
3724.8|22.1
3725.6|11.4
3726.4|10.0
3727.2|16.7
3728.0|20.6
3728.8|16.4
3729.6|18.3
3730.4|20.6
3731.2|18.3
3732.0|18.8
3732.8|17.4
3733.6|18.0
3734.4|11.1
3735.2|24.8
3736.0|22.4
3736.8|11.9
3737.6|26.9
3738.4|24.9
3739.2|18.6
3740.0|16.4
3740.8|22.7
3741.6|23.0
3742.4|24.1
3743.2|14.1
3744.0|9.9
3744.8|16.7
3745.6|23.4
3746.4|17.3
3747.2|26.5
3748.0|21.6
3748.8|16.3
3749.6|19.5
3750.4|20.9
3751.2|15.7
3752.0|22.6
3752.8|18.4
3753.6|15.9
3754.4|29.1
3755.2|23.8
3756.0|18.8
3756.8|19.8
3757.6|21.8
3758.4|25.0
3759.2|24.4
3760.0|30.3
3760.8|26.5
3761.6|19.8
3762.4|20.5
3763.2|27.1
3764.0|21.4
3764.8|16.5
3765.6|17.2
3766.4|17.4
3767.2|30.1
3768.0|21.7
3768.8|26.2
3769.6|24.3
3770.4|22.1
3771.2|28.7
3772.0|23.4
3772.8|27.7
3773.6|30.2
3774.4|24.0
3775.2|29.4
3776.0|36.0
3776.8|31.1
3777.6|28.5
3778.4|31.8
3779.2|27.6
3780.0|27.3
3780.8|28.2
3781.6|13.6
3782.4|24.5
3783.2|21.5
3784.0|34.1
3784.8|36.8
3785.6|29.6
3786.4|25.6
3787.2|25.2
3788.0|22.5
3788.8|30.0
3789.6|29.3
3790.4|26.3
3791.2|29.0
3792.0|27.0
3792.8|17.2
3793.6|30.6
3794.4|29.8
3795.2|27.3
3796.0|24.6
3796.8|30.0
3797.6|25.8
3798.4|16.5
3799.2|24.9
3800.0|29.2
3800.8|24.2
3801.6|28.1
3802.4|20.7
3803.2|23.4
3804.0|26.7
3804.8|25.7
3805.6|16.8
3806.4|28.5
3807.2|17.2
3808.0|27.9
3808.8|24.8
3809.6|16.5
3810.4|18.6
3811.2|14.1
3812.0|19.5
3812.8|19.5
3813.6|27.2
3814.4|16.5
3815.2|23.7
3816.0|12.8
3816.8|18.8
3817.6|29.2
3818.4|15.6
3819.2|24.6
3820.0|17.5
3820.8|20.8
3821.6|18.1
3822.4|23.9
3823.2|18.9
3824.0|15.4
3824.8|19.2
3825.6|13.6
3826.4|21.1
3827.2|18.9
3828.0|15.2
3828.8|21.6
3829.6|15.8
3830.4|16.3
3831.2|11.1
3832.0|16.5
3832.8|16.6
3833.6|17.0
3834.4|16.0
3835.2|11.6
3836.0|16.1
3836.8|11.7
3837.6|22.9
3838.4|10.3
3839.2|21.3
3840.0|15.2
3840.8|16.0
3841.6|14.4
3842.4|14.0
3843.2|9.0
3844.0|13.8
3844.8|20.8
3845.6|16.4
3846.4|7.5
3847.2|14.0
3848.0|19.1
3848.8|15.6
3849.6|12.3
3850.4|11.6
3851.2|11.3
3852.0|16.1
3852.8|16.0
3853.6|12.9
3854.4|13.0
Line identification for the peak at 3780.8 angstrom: Mg II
